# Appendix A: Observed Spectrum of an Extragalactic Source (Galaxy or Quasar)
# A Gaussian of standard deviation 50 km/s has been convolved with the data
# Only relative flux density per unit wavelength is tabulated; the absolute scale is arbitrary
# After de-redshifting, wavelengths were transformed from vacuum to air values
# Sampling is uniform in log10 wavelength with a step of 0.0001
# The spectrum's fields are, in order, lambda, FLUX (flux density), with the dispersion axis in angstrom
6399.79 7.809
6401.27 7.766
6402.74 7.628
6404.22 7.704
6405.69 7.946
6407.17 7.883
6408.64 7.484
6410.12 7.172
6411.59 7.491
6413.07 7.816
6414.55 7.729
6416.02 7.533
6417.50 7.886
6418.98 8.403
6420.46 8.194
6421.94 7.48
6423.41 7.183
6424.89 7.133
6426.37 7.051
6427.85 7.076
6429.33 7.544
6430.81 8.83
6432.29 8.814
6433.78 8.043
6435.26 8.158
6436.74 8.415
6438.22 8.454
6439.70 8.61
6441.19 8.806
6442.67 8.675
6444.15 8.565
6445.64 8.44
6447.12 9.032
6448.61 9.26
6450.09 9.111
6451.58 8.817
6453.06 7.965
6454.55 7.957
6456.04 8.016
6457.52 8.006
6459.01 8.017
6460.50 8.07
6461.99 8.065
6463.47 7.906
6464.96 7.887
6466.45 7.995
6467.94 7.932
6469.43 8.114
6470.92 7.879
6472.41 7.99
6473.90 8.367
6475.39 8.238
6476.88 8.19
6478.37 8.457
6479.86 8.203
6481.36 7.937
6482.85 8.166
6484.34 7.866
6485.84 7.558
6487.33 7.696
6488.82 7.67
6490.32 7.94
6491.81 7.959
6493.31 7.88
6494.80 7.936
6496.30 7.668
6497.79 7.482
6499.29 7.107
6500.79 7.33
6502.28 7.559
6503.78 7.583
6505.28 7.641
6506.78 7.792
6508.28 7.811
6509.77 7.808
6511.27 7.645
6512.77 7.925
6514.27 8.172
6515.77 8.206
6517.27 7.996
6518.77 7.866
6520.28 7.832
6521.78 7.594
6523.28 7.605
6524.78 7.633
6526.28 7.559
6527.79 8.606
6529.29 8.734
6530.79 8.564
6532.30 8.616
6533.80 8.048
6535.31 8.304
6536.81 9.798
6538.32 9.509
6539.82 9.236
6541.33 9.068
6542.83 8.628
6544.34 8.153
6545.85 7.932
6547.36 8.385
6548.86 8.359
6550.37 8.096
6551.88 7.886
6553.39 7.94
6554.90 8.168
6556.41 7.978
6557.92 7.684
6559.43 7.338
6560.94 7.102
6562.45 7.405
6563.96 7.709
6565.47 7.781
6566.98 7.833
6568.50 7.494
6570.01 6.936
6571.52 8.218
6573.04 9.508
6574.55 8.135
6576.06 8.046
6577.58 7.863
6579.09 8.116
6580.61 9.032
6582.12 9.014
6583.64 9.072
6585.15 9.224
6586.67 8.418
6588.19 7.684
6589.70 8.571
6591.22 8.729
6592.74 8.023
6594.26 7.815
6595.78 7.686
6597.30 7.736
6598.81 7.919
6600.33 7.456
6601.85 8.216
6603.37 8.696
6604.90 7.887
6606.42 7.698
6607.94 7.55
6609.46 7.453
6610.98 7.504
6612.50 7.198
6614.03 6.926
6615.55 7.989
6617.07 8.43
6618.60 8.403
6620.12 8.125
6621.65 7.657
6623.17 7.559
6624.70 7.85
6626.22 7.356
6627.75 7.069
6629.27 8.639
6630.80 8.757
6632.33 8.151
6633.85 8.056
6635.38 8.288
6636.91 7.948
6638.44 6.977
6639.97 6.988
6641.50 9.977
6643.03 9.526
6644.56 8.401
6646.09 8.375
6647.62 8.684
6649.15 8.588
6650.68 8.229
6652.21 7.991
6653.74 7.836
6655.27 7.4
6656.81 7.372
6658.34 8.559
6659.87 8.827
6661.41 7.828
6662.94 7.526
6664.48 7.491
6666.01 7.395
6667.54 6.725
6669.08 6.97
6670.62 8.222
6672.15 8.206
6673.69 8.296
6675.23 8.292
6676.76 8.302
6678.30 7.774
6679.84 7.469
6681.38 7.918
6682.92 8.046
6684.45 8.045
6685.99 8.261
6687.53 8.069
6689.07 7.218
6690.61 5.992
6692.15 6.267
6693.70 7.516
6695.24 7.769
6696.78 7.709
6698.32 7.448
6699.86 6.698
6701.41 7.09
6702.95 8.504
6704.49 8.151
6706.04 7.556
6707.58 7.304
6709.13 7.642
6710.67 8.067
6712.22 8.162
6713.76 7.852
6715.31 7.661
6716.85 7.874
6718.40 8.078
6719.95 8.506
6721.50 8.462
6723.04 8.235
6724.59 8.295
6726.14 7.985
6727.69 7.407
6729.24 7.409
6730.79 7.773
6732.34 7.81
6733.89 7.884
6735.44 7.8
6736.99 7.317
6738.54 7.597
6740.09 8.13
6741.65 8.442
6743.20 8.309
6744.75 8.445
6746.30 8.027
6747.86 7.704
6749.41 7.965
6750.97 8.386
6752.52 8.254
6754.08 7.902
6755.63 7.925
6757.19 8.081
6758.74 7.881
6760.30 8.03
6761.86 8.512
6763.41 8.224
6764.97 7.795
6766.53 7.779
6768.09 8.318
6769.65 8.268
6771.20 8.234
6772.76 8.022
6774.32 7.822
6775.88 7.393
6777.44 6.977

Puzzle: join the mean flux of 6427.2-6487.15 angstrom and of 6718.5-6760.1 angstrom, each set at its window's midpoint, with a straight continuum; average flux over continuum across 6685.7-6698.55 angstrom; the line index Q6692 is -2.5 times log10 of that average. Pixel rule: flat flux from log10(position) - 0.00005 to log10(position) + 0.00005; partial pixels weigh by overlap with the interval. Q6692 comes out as 0.10 mag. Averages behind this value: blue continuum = 8.23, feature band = 7.32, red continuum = 8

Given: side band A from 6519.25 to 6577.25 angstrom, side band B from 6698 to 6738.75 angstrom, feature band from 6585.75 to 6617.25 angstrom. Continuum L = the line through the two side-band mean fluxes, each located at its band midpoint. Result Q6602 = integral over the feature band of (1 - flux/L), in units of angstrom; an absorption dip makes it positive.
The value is 0.6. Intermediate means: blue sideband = 8.14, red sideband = 7.81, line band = 7.88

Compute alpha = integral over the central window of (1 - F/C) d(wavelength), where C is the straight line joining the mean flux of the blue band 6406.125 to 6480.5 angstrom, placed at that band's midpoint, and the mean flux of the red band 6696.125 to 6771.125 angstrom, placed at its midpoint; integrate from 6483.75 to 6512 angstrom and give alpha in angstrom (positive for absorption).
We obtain 1.33 angstrom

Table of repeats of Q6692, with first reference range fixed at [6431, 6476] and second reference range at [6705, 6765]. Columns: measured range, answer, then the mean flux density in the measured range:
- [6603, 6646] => 0.02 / 7.96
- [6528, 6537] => -0.05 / 8.61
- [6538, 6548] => -0.06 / 8.67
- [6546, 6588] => 0.01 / 8.09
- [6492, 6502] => 0.09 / 7.59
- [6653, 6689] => 0.03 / 7.85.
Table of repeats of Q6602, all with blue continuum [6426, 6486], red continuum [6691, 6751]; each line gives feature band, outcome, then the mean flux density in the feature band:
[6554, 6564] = 0.5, 7.63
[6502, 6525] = 0.9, 7.8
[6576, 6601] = -0.8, 8.27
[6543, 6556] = -0.1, 8.13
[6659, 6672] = 0.4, 7.66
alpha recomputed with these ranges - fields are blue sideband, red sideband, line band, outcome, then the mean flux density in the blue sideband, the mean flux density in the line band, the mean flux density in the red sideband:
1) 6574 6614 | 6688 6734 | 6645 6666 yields -0.4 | 8.08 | 8.04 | 7.68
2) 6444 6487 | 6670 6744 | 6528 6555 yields -1.5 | 8.2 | 8.53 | 7.81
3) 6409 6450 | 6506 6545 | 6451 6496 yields 0.8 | 8.08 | 8.02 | 8.26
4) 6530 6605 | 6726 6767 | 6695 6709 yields 0.8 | 8.22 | 7.58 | 7.96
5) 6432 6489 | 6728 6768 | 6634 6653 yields -0.6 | 8.24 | 8.32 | 7.97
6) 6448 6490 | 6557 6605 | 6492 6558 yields 0.1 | 8.11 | 8.08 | 8.08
